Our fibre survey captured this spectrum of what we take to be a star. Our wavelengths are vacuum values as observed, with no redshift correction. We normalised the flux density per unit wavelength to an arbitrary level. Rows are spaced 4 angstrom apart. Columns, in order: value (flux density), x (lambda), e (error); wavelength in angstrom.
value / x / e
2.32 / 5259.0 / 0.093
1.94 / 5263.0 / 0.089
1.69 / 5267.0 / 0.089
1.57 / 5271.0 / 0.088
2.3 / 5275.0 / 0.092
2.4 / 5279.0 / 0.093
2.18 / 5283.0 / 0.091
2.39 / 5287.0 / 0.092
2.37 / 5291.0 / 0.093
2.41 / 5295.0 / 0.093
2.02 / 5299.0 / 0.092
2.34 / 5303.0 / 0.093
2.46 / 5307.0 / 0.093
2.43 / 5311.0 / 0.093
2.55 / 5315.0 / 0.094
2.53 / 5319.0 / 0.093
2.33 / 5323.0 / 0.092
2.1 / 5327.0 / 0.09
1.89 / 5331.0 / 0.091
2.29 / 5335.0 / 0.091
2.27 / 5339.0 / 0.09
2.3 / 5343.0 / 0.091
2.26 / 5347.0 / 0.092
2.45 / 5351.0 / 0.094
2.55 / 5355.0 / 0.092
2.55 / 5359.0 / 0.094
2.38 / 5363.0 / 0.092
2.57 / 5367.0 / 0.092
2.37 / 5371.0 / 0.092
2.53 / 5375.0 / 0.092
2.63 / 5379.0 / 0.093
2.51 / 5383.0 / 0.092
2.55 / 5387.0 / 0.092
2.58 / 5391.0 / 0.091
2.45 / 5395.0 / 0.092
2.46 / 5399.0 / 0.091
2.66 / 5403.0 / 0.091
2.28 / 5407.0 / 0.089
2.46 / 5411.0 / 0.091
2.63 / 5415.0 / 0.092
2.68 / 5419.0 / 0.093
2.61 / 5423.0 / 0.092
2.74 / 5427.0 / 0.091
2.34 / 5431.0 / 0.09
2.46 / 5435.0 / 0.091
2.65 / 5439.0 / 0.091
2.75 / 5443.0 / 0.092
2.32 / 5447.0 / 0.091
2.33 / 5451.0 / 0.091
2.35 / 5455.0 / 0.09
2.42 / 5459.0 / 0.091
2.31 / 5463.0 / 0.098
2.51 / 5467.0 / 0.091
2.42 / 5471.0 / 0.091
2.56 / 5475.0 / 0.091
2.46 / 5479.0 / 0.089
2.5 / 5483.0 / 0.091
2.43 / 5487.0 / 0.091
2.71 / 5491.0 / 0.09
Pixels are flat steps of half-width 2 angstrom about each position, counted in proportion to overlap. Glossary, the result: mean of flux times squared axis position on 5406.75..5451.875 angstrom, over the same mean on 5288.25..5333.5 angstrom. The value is 1.15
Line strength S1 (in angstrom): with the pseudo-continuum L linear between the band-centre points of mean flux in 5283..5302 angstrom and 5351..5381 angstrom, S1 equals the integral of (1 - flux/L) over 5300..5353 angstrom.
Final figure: 1.55 angstrom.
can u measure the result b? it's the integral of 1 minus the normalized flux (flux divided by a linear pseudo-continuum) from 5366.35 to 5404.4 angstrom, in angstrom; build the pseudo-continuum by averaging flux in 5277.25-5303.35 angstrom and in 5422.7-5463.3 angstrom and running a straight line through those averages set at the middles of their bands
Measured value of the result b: -1.8 angstrom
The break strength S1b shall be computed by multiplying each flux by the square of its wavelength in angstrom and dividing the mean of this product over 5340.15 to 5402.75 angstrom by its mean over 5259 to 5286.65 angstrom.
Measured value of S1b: 1.25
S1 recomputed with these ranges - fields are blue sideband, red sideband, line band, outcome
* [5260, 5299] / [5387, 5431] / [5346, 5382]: -1.2 angstrom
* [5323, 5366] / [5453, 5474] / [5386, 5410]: -1.4 angstrom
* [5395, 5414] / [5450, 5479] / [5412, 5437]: -1.2 angstrom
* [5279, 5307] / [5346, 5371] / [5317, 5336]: 1.3 angstrom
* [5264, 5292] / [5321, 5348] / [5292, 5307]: -1.0 angstrom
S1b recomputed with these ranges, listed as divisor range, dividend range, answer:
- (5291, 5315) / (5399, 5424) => 1.13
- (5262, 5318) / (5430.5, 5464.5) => 1.16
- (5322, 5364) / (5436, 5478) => 1.11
